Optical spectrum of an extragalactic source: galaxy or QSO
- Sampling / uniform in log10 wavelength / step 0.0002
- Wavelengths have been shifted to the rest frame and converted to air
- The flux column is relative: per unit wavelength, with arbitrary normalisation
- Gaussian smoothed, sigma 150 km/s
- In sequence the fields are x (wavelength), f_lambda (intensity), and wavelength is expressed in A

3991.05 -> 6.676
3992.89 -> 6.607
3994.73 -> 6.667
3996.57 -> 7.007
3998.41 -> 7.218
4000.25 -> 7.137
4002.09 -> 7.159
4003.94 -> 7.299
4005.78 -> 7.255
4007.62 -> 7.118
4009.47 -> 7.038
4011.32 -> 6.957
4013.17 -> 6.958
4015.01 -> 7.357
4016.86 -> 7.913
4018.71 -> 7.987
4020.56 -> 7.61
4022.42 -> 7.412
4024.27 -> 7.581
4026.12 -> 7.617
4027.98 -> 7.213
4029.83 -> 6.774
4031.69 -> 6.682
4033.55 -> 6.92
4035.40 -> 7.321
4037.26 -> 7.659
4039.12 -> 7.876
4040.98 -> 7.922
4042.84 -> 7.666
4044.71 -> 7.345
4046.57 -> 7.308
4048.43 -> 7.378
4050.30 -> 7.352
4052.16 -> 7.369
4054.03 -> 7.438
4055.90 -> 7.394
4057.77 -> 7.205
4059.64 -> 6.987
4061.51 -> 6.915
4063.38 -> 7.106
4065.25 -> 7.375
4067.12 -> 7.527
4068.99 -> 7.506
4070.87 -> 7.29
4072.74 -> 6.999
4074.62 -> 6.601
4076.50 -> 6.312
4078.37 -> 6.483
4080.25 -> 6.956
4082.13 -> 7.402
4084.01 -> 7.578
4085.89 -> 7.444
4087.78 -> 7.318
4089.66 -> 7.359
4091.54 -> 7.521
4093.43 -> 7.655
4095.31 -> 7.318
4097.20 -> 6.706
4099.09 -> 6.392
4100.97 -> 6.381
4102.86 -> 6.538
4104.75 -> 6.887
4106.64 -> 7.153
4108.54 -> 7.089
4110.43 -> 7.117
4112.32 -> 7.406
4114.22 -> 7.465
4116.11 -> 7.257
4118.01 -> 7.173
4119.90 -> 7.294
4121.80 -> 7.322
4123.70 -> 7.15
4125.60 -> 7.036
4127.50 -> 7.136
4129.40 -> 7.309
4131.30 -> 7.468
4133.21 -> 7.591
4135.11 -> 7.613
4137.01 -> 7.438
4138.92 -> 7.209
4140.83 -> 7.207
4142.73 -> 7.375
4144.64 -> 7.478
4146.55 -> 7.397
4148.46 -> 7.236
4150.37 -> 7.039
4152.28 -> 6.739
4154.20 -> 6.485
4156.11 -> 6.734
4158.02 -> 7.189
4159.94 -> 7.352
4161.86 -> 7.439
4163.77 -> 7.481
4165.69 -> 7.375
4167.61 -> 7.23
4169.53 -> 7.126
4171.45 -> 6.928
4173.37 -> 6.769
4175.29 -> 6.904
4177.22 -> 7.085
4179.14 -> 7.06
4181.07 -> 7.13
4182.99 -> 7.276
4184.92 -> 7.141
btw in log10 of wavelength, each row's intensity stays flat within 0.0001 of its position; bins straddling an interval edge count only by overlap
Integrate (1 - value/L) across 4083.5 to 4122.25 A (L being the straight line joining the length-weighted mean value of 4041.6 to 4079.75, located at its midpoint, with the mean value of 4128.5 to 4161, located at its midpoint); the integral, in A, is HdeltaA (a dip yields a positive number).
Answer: 0.27 A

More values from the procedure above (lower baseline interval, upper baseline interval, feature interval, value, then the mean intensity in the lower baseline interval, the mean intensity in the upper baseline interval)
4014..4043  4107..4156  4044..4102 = 1.63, 7.46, 7.23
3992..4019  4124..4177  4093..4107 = 0.67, 7.16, 7.19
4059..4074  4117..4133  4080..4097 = -0.37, 7.21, 7.25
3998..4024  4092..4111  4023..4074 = -1.12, 7.33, 6.93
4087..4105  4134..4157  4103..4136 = -0.74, 7.01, 7.17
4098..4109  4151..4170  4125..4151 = -1.39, 6.72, 7.11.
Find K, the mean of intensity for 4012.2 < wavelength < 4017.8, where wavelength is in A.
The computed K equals 7.42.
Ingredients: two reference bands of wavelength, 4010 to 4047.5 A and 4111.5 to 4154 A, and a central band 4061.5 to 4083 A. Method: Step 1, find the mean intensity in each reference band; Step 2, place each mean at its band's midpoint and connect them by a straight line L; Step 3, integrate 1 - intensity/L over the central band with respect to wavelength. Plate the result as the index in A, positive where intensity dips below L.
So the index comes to 0.89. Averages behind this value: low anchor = 7.4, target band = 7.05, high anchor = 7.27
